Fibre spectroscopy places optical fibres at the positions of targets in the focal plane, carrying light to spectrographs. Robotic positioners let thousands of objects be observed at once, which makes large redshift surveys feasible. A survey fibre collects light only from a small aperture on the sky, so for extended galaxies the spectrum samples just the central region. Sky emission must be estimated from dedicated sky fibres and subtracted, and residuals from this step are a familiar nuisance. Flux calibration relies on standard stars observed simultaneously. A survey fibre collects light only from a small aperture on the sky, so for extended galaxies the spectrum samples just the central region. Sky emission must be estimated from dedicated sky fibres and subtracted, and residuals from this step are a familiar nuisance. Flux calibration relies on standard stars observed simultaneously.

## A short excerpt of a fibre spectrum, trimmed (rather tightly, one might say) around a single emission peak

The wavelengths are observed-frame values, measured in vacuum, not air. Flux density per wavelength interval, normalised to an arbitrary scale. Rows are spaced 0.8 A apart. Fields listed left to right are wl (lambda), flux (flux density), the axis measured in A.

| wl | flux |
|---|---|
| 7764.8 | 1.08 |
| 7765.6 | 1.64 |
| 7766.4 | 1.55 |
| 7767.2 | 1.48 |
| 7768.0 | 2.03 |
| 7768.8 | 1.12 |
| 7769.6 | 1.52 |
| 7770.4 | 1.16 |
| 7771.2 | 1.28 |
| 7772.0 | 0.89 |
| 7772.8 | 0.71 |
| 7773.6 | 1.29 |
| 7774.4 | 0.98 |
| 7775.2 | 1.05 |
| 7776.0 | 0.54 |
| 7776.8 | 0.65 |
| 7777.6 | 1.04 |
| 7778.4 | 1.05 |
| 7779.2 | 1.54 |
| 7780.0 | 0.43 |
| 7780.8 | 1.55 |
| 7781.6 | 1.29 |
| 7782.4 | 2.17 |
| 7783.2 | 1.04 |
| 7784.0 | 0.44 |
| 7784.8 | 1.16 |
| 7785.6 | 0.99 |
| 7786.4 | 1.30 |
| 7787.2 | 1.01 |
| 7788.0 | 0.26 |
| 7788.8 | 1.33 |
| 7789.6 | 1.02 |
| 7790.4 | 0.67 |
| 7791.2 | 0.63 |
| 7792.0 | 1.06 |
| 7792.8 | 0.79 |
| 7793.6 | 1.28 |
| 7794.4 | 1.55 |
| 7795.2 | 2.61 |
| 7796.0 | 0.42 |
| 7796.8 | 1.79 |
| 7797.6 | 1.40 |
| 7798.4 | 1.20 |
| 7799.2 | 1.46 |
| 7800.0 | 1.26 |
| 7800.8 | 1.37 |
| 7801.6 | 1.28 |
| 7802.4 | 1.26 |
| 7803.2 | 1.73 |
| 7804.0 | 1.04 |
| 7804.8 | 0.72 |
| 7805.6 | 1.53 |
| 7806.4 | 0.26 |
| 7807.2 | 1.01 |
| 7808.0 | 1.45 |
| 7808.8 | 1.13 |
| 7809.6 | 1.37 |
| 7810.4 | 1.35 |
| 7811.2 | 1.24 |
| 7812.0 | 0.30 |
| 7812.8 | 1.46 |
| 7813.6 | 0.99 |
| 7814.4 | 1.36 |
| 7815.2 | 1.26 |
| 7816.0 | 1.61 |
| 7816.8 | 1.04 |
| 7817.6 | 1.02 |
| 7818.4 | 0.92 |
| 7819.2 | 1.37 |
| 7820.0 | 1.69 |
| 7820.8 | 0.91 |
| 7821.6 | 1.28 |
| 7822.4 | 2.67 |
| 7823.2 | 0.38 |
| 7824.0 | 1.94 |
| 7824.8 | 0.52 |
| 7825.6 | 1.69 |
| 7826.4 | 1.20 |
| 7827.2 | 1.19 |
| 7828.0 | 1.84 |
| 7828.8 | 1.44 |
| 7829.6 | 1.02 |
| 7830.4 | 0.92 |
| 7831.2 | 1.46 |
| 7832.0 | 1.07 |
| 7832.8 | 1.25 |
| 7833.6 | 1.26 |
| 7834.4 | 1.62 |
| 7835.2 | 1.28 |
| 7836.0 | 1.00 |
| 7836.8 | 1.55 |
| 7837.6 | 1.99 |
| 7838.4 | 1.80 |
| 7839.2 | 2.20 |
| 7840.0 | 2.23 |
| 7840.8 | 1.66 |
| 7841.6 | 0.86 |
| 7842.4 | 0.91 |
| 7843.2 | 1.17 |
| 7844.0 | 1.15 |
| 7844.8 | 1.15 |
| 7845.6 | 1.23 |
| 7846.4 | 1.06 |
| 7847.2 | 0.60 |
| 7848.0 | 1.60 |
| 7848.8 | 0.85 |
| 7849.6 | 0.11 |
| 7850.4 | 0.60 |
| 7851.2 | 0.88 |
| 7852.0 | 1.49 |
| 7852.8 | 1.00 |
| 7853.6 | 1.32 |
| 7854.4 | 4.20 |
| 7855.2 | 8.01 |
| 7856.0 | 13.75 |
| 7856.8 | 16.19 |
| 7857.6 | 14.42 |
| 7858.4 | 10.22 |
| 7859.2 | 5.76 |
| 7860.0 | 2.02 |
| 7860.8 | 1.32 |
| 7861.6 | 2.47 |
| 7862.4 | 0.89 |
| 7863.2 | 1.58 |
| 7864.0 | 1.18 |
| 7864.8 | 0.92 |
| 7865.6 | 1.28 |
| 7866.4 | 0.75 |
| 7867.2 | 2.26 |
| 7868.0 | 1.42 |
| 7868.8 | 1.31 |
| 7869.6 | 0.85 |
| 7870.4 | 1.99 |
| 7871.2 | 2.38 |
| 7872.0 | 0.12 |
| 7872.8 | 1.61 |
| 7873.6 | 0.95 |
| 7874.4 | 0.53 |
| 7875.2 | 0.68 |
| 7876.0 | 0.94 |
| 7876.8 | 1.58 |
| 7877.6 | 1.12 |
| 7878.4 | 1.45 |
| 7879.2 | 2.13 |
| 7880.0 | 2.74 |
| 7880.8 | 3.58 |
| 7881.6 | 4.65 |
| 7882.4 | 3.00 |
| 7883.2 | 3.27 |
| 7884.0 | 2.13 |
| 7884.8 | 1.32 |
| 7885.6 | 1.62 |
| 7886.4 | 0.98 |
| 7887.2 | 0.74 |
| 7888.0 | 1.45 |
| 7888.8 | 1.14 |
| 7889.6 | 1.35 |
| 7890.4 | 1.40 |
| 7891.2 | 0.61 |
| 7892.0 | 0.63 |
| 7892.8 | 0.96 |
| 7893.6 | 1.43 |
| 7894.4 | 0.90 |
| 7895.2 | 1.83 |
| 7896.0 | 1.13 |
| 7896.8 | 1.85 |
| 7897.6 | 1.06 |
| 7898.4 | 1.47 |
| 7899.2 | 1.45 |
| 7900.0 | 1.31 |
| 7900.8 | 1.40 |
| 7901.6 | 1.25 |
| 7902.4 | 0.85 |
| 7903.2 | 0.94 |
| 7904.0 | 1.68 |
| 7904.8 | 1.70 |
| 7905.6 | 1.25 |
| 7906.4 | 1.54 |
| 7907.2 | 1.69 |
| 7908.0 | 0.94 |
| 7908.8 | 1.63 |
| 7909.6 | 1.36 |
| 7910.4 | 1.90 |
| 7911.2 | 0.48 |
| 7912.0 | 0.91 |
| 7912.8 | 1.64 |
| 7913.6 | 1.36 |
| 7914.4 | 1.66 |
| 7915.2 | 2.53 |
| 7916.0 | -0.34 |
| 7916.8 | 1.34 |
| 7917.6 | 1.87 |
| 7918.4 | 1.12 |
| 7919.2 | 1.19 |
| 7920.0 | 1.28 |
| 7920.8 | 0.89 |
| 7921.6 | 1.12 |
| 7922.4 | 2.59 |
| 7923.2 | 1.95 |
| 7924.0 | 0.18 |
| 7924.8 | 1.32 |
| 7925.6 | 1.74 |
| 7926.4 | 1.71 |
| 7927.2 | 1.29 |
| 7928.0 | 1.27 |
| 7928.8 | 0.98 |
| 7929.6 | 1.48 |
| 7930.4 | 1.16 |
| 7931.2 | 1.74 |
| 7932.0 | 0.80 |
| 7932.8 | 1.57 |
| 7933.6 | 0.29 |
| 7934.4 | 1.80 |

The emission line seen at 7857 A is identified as H-alpha 6563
